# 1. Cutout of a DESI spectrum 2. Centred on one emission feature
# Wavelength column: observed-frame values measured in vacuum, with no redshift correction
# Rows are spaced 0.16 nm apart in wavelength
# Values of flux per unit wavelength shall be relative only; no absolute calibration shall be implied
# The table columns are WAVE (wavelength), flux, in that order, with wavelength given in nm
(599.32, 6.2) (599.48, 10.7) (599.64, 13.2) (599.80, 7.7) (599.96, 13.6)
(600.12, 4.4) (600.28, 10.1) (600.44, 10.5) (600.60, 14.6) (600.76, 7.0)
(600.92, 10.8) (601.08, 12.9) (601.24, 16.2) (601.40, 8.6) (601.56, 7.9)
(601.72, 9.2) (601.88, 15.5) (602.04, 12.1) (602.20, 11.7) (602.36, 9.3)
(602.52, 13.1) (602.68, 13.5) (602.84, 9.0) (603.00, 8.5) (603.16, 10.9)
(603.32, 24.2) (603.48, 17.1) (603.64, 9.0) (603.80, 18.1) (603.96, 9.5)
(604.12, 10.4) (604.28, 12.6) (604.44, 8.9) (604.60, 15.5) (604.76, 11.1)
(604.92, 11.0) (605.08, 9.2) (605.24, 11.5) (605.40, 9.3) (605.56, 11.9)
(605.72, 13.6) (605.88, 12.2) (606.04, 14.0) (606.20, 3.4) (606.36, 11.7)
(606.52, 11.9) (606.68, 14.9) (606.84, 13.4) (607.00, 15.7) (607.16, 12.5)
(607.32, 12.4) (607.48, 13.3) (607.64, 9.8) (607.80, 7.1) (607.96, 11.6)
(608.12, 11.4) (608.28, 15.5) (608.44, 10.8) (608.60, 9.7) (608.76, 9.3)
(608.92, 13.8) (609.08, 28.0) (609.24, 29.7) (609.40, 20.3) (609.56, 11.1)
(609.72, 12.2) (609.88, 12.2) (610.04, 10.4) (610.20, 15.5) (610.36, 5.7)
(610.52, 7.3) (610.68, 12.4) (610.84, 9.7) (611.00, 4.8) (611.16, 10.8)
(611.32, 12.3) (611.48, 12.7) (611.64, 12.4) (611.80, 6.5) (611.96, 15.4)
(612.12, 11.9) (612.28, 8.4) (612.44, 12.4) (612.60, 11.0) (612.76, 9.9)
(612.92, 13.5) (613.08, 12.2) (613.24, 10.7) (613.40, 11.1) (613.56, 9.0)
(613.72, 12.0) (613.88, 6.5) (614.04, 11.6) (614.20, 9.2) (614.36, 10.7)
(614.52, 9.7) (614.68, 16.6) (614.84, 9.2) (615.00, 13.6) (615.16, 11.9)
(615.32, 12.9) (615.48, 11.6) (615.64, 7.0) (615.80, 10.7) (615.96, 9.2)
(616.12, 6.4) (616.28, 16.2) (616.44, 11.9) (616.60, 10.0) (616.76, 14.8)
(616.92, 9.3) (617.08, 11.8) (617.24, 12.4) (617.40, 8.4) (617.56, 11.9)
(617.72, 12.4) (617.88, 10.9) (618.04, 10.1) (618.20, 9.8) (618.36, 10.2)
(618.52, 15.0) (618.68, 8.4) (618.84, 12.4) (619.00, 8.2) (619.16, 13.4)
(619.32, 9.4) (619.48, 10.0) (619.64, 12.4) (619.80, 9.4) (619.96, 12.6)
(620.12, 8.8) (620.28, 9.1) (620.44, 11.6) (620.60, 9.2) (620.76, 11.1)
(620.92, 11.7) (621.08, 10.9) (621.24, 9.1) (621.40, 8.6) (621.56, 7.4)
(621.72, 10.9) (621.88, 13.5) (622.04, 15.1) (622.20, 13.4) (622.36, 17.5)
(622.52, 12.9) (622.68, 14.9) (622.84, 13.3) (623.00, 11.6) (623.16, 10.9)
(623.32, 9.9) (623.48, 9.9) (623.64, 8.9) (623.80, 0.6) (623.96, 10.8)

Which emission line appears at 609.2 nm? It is [O III] 5007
